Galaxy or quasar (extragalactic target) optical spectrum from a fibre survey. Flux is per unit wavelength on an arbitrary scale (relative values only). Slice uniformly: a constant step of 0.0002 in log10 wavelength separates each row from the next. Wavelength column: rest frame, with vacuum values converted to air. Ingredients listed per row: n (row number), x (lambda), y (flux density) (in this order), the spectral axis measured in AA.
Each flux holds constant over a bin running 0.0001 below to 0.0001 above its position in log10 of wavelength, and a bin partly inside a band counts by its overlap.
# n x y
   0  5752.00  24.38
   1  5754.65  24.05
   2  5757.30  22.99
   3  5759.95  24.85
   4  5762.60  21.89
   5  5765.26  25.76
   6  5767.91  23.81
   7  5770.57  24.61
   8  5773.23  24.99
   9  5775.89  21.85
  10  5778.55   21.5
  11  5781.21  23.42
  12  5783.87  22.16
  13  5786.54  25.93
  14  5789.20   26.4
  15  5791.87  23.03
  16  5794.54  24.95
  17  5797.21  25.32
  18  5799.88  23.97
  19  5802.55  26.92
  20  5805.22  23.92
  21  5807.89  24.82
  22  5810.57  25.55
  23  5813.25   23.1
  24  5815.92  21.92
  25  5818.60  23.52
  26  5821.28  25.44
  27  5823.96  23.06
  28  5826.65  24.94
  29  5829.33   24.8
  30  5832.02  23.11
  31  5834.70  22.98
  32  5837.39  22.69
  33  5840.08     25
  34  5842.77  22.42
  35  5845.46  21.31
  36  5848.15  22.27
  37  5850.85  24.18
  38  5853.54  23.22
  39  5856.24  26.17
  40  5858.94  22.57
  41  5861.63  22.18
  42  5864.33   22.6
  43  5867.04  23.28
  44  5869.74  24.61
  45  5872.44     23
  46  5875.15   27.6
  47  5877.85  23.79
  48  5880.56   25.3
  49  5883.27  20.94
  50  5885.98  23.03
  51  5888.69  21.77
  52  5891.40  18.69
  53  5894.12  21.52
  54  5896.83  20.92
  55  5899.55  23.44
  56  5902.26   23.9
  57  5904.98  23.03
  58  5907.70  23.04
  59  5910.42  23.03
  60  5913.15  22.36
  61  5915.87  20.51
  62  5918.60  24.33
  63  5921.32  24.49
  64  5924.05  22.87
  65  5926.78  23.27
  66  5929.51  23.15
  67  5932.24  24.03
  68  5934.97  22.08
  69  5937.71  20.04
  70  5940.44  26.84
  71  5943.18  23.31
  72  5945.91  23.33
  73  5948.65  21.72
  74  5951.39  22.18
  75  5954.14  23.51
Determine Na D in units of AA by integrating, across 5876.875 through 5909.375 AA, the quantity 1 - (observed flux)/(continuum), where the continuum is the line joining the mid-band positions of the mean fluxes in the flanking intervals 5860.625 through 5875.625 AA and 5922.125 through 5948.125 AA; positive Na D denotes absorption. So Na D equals 1.5 AA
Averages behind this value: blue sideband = 23.7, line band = 22.4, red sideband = 23.2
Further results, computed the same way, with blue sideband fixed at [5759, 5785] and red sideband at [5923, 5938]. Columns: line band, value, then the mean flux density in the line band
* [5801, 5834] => -1.37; 24.2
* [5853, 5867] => -0.17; 23.3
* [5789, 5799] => -0.57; 24.7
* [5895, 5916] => 0.22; 22.6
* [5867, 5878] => -0.79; 24.7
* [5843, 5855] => 0.19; 22.7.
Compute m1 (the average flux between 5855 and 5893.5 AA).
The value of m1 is 23.2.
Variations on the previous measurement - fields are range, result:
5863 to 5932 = 23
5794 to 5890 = 23.8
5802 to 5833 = 24.2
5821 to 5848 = 23.4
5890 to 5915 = 22.2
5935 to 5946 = 23.2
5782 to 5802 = 24.6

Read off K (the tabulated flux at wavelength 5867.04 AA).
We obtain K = 23.28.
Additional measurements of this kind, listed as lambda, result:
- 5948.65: 21.72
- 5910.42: 23.03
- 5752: 24.38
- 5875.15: 27.6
